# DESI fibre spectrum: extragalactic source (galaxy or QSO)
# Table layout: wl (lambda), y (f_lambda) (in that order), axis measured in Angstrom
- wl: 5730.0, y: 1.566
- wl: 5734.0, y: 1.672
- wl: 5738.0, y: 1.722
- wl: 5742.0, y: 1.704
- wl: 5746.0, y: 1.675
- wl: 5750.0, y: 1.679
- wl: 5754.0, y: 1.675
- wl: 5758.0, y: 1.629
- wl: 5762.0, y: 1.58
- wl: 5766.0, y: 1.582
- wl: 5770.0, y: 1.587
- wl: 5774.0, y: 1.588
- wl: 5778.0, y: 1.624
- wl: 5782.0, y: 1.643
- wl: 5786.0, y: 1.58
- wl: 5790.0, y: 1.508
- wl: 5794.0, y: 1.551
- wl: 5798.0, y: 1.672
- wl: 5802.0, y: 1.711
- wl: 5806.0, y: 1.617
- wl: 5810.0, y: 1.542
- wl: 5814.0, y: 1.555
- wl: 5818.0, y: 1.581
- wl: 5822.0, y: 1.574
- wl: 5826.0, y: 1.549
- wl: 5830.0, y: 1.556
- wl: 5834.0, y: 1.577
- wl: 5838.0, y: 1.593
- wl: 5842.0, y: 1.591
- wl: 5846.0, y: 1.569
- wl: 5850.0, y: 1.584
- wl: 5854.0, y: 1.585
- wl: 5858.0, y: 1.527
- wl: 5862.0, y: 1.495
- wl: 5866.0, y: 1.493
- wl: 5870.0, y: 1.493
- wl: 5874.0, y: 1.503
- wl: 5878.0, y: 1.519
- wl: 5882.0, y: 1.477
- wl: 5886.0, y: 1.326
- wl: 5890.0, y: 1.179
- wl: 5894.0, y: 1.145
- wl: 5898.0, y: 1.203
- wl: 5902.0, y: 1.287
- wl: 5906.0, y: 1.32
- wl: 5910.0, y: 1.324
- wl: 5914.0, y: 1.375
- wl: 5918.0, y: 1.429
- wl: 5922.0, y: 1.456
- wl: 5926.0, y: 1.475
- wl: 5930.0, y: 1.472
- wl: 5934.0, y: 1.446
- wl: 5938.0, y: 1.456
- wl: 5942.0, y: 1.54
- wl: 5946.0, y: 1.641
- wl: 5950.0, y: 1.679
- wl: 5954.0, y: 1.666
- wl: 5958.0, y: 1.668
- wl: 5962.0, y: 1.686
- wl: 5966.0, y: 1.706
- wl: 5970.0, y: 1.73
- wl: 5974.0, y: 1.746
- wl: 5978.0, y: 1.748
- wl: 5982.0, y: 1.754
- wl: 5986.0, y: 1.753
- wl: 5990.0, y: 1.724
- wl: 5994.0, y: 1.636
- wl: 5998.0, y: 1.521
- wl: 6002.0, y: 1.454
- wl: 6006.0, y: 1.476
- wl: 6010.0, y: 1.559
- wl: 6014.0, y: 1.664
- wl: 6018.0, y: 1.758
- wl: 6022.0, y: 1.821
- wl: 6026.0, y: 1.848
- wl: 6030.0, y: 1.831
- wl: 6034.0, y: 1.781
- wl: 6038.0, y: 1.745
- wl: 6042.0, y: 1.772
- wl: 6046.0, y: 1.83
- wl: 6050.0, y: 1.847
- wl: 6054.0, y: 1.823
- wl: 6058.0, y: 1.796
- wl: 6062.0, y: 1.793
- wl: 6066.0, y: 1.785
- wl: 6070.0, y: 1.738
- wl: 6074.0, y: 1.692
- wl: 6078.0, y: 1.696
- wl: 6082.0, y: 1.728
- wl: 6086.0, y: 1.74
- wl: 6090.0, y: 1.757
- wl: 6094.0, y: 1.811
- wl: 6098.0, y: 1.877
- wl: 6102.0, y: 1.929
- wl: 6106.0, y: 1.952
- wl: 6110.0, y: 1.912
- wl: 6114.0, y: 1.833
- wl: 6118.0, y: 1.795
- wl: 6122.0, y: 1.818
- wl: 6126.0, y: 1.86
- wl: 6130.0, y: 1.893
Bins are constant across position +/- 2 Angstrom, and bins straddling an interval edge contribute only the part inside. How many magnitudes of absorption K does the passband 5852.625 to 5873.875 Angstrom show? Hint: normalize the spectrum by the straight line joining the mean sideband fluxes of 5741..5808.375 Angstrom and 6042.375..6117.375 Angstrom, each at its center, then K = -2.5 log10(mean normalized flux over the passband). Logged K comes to 0.11 mag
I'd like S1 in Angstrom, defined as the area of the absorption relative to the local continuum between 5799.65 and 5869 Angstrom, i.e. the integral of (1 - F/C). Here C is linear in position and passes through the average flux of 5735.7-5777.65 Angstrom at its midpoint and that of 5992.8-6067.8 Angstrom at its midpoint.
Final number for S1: 3.95 Angstrom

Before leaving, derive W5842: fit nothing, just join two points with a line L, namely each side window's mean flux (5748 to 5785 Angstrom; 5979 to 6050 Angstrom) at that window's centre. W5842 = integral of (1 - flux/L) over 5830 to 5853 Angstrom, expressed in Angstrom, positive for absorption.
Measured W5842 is 0.9 Angstrom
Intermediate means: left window 1.62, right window 1.71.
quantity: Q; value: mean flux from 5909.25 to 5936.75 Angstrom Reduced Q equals 1.43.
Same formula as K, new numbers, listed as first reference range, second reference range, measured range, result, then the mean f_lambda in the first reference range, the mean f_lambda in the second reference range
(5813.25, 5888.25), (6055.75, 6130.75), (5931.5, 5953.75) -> 0.05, 1.53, 1.81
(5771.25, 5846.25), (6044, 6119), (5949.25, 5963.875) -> 0.02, 1.59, 1.81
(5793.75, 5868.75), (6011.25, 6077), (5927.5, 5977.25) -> 0.05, 1.57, 1.78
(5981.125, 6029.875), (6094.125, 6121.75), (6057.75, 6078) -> 0.03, 1.67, 1.87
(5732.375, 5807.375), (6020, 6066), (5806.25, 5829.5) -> 0.07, 1.63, 1.81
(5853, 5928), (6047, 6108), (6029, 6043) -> -0.04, 1.4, 1.8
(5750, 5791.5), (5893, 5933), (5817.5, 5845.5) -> -0.05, 1.6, 1.36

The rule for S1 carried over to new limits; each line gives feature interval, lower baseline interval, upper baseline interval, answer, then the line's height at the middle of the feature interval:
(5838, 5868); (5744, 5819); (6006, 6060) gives 1.8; 1.65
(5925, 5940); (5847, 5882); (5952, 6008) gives 1.3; 1.61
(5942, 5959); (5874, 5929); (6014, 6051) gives -1.4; 1.52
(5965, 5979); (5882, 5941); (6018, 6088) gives -1.8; 1.54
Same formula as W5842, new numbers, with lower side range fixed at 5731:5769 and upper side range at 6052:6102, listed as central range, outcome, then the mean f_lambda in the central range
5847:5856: 0.6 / 1.58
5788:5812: 1.0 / 1.6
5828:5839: 0.7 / 1.57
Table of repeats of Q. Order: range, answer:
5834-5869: 1.55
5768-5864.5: 1.58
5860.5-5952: 1.42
